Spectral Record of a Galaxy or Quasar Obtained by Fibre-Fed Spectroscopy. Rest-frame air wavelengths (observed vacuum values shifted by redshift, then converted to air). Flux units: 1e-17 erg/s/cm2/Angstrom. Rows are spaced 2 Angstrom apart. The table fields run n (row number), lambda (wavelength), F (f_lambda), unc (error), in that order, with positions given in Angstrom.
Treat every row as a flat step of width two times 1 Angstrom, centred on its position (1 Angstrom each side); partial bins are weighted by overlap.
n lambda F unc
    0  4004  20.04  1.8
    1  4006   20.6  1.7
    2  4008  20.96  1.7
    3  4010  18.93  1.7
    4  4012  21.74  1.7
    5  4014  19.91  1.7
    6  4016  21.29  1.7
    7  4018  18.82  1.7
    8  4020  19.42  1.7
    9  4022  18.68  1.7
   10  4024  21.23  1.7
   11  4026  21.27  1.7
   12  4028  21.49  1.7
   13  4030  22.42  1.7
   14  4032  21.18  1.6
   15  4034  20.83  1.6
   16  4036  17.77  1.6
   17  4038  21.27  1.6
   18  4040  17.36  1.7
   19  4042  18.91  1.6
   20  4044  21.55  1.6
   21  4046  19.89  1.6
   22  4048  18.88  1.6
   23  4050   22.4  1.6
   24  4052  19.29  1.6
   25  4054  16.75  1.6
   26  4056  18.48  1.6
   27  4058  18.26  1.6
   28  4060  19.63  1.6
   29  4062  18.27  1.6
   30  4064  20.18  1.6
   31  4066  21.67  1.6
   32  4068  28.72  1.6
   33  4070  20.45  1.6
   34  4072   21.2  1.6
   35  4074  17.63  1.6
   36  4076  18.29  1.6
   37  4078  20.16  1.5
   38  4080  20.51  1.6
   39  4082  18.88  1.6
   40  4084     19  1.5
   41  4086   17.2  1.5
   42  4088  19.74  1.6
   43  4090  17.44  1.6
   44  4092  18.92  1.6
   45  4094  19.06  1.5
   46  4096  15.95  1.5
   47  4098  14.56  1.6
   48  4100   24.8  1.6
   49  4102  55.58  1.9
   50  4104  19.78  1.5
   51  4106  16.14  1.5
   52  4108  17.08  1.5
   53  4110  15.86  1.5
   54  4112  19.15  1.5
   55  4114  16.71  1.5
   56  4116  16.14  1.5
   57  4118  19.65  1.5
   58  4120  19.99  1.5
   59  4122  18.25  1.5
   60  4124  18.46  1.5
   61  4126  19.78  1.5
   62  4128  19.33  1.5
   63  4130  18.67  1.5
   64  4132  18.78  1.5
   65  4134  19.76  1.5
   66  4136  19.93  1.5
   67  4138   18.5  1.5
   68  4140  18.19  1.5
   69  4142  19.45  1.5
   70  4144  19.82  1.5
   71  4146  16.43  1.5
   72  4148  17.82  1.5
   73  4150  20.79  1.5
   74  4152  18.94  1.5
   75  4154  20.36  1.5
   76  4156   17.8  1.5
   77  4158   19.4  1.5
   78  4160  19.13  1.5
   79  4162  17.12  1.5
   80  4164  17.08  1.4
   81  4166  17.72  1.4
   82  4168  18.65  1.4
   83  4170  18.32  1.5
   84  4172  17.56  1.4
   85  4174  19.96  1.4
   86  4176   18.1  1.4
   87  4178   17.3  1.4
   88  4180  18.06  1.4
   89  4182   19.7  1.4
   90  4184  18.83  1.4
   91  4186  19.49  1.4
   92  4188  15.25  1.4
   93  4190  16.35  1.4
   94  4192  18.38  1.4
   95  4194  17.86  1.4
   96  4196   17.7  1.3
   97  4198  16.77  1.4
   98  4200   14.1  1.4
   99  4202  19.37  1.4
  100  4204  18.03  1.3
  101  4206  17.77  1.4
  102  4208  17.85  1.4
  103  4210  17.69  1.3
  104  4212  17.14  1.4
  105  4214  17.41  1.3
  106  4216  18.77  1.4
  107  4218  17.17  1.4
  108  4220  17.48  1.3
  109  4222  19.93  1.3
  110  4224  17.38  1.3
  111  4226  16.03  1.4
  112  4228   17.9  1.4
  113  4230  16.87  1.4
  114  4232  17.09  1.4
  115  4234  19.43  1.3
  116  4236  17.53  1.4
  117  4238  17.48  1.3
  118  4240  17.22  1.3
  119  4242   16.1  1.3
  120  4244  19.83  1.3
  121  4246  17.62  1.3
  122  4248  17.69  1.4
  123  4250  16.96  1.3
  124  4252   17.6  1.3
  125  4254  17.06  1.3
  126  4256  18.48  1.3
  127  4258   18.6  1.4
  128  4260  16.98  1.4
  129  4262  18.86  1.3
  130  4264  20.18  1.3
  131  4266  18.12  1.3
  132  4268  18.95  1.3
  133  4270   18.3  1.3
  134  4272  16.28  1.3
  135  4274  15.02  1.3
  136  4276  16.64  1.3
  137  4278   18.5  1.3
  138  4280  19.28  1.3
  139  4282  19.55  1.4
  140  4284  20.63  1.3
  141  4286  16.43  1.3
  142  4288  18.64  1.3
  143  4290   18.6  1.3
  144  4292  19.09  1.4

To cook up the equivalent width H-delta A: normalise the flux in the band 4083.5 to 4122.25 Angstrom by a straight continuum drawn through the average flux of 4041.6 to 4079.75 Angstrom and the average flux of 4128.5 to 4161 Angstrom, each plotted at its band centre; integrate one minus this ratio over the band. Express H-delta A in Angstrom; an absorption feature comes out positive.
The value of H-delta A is -1.14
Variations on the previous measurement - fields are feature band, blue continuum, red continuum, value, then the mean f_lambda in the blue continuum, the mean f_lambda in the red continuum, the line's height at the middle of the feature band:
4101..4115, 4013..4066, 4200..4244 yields -2.8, 19.9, 17.7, 19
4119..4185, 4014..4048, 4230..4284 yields 0.8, 20.2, 17.9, 19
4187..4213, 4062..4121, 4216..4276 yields 1.8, 20.3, 17.7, 18.5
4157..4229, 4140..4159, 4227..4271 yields 2.5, 18.9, 17.9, 18.5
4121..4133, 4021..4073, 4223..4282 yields 0.3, 20.3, 17.8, 19.3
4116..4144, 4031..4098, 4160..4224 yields -0.6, 19.5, 17.8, 18.6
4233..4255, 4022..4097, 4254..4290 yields 0.8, 19.8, 18.2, 18.4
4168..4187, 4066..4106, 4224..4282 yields 0.8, 21.3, 17.8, 19.4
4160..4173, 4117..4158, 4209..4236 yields 0.5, 19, 17.7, 18.6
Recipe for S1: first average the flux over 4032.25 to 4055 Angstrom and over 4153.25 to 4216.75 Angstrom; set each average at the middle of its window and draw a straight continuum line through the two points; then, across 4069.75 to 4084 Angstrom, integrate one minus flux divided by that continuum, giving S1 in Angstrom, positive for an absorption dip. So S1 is -0.2 Angstrom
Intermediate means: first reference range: 19.6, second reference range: 18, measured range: 19.5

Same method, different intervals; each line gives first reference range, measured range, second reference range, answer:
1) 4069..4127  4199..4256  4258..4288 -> 3.05 Angstrom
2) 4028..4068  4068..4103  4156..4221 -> -3.51 Angstrom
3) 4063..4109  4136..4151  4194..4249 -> 0.59 Angstrom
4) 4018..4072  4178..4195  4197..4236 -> 0.10 Angstrom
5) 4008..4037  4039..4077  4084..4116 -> 0.89 Angstrom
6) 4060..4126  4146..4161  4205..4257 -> 0.06 Angstrom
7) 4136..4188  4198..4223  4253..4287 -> 0.90 Angstrom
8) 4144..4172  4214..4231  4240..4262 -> 0.26 Angstrom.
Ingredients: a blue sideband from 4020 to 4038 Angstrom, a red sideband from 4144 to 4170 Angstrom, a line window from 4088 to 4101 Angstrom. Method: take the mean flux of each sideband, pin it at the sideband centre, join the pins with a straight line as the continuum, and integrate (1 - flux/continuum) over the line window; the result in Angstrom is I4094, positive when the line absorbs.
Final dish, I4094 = 0.6 Angstrom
